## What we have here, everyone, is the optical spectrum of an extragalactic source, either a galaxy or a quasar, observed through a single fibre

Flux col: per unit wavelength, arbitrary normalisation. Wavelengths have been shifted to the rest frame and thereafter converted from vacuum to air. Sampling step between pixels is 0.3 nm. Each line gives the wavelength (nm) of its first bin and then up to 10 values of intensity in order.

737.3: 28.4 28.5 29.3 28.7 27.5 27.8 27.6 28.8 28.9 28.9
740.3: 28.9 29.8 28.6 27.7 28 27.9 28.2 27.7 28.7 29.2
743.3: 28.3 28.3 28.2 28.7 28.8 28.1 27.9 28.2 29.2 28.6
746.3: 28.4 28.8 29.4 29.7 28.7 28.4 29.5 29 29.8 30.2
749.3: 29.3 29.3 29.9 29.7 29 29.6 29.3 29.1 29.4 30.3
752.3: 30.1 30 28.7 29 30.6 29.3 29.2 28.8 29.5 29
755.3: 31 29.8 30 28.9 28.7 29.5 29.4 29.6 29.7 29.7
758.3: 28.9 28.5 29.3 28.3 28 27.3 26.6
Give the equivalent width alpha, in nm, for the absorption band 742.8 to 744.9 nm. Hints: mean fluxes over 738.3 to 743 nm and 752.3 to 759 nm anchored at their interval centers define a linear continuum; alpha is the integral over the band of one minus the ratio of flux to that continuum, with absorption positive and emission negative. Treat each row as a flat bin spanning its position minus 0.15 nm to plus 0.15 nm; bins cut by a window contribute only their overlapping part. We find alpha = 0.00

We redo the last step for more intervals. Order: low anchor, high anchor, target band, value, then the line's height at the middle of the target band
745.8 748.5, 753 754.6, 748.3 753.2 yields -0.061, 29.2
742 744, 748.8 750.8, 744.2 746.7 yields 0.026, 28.8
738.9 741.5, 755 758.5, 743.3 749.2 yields 0.022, 28.9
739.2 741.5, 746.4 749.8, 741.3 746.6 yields 0.109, 29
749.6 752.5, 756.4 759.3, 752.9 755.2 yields 0.006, 29.4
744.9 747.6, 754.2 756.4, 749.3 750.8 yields -0.020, 29.1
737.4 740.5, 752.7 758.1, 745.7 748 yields 0.006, 29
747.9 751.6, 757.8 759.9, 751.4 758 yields -0.122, 29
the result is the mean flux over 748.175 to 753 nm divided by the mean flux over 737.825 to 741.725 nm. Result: 1.04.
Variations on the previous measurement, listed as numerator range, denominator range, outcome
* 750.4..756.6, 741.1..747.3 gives 1.04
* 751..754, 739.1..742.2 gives 1.04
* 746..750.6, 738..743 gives 1.03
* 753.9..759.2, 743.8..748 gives 1.02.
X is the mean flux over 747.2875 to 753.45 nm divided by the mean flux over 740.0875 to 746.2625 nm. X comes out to 1.0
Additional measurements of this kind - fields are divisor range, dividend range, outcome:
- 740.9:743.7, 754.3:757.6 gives 1.04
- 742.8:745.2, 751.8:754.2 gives 1.04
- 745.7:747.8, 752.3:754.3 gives 1.02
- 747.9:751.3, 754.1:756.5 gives 1.00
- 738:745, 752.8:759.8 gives 1.03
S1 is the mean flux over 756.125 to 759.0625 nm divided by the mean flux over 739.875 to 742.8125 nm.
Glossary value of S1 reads 1.03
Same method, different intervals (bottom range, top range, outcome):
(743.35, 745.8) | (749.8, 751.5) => 1.04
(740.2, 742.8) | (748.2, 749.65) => 1.04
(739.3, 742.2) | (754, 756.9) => 1.03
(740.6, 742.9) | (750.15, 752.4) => 1.05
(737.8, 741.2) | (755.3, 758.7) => 1.03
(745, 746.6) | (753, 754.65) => 1.03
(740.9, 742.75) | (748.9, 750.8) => 1.05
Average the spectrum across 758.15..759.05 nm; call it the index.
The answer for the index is 28.9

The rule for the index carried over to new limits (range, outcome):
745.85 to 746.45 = 28.5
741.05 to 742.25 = 27.9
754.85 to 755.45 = 30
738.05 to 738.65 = 28.1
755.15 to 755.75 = 30.4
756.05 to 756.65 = 28.8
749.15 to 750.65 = 29.4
